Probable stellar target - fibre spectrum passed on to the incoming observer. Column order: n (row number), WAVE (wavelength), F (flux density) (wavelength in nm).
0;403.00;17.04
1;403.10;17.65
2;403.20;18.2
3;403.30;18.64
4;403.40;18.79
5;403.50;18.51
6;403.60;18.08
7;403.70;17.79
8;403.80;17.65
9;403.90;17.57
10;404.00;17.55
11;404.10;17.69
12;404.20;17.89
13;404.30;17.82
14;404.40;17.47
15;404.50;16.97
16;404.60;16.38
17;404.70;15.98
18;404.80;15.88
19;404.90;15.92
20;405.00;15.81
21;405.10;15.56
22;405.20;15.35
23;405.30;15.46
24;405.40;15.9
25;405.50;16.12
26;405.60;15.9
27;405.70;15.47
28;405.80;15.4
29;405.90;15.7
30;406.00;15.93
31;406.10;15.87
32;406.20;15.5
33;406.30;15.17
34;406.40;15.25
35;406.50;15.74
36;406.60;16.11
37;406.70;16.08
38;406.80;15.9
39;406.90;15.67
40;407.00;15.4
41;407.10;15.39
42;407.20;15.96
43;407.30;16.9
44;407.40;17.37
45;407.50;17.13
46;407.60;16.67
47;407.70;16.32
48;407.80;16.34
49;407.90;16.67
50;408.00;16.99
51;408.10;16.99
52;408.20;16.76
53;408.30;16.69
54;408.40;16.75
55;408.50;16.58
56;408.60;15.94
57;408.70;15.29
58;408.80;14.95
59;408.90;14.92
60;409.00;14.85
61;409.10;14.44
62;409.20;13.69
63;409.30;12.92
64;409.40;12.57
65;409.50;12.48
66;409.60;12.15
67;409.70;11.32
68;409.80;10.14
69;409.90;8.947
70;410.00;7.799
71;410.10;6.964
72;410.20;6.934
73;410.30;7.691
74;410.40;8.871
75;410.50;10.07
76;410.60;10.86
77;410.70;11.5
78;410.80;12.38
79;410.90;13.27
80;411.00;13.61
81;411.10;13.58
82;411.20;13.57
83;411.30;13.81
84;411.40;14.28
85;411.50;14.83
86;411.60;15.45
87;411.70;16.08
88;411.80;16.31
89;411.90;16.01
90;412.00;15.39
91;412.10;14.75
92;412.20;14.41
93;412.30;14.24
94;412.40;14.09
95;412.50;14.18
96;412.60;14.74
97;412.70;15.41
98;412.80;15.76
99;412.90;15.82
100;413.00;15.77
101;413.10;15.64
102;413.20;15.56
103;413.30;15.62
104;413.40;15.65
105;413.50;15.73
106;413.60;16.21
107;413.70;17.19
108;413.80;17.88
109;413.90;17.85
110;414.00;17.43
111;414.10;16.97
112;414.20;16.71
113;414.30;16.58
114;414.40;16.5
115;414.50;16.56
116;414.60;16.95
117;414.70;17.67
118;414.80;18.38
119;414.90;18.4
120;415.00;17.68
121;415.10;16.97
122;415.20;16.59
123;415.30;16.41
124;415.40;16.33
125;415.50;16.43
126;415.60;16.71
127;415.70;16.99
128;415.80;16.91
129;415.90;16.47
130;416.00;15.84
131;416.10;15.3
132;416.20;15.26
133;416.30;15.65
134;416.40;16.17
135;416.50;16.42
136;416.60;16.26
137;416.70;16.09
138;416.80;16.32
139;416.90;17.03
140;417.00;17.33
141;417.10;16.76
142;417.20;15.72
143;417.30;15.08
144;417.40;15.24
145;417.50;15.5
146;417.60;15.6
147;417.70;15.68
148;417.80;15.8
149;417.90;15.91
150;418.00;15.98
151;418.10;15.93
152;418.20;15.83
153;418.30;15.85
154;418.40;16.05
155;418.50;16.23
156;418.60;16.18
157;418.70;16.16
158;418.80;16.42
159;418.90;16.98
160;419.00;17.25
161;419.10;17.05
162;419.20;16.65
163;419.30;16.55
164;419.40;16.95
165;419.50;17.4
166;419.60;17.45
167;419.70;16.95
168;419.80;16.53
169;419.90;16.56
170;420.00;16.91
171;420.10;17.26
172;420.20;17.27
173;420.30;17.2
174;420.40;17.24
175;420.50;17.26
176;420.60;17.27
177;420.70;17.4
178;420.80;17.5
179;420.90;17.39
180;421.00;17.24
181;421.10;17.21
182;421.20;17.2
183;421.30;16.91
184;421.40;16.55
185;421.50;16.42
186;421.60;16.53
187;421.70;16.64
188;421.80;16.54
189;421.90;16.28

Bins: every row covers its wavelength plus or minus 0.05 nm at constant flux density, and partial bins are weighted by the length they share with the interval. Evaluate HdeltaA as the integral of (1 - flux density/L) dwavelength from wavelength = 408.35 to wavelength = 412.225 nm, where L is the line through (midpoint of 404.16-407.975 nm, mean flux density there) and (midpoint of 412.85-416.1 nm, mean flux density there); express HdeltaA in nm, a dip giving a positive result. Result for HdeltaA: 0.81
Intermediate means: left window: 16.1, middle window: 13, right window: 16.7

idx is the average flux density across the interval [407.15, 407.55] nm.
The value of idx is 16.8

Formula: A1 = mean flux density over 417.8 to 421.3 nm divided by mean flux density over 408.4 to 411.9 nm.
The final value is 1.32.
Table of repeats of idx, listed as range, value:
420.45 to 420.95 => 17.4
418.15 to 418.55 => 16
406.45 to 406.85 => 16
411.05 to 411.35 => 13.7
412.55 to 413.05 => 15.5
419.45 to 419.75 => 17.3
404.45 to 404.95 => 16.2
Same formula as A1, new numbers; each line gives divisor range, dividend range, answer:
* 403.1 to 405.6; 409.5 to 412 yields 0.71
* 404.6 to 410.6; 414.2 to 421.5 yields 1.14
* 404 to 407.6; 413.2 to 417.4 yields 1.03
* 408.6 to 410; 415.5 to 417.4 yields 1.26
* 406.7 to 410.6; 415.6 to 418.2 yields 1.15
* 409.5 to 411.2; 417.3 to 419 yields 1.52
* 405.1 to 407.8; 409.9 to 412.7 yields 0.80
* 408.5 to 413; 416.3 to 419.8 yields 1.24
